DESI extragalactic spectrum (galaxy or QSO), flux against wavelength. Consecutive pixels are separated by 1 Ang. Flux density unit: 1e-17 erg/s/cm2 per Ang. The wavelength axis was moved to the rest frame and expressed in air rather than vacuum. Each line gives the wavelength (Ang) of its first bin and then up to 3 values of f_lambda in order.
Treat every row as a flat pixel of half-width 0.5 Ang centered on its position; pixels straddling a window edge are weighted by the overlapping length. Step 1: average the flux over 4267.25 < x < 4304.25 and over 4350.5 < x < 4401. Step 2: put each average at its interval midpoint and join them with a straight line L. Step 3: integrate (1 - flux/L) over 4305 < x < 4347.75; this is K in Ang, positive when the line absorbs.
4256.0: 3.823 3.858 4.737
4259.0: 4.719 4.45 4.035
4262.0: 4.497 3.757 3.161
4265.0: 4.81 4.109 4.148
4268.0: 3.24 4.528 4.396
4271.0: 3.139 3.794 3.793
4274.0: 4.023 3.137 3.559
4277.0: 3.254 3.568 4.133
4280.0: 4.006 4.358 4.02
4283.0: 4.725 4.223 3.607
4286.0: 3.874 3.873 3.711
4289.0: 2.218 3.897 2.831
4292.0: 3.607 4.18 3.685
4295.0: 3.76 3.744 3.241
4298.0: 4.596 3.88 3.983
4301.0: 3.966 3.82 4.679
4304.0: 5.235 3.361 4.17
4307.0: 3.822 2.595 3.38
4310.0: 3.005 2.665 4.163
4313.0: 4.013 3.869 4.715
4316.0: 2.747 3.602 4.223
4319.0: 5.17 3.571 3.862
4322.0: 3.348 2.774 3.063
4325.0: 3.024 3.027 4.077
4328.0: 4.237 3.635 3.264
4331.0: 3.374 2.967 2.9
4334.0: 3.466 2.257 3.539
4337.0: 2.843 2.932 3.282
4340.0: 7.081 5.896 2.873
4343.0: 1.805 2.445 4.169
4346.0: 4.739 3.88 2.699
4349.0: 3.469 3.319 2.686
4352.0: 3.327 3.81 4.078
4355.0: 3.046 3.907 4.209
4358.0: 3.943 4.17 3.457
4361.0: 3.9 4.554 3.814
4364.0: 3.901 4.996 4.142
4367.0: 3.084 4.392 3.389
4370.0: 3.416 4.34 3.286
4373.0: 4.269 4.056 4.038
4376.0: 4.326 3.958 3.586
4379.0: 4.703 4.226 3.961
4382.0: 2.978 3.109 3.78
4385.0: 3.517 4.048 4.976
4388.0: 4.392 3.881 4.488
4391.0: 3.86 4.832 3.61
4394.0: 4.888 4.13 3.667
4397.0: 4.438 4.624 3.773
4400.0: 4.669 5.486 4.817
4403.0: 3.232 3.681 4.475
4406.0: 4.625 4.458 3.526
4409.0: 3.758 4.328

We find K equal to 3.62 Ang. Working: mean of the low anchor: 3.84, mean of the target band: 3.57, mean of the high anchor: 3.99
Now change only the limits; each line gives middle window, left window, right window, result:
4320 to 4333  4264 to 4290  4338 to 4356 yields 1.2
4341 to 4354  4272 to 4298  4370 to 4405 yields 1.8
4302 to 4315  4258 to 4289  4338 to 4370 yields 0.3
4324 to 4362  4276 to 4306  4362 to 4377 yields 3.6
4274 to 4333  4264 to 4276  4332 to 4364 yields 1.0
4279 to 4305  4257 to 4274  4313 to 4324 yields 0.1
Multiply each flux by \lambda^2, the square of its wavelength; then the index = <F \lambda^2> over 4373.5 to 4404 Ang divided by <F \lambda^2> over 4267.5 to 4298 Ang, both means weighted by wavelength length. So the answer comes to 1.2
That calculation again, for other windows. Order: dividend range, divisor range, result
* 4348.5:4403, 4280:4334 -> 1.11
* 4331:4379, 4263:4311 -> 1.01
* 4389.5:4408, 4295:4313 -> 1.19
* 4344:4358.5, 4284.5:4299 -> 1.02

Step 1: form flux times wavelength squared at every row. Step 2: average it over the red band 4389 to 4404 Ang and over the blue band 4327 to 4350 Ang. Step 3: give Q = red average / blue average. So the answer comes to 1.2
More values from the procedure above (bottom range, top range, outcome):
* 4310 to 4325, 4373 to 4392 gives 1.13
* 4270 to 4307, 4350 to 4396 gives 1.07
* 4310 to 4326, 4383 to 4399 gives 1.19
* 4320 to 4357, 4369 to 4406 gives 1.20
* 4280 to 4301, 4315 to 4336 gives 0.92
